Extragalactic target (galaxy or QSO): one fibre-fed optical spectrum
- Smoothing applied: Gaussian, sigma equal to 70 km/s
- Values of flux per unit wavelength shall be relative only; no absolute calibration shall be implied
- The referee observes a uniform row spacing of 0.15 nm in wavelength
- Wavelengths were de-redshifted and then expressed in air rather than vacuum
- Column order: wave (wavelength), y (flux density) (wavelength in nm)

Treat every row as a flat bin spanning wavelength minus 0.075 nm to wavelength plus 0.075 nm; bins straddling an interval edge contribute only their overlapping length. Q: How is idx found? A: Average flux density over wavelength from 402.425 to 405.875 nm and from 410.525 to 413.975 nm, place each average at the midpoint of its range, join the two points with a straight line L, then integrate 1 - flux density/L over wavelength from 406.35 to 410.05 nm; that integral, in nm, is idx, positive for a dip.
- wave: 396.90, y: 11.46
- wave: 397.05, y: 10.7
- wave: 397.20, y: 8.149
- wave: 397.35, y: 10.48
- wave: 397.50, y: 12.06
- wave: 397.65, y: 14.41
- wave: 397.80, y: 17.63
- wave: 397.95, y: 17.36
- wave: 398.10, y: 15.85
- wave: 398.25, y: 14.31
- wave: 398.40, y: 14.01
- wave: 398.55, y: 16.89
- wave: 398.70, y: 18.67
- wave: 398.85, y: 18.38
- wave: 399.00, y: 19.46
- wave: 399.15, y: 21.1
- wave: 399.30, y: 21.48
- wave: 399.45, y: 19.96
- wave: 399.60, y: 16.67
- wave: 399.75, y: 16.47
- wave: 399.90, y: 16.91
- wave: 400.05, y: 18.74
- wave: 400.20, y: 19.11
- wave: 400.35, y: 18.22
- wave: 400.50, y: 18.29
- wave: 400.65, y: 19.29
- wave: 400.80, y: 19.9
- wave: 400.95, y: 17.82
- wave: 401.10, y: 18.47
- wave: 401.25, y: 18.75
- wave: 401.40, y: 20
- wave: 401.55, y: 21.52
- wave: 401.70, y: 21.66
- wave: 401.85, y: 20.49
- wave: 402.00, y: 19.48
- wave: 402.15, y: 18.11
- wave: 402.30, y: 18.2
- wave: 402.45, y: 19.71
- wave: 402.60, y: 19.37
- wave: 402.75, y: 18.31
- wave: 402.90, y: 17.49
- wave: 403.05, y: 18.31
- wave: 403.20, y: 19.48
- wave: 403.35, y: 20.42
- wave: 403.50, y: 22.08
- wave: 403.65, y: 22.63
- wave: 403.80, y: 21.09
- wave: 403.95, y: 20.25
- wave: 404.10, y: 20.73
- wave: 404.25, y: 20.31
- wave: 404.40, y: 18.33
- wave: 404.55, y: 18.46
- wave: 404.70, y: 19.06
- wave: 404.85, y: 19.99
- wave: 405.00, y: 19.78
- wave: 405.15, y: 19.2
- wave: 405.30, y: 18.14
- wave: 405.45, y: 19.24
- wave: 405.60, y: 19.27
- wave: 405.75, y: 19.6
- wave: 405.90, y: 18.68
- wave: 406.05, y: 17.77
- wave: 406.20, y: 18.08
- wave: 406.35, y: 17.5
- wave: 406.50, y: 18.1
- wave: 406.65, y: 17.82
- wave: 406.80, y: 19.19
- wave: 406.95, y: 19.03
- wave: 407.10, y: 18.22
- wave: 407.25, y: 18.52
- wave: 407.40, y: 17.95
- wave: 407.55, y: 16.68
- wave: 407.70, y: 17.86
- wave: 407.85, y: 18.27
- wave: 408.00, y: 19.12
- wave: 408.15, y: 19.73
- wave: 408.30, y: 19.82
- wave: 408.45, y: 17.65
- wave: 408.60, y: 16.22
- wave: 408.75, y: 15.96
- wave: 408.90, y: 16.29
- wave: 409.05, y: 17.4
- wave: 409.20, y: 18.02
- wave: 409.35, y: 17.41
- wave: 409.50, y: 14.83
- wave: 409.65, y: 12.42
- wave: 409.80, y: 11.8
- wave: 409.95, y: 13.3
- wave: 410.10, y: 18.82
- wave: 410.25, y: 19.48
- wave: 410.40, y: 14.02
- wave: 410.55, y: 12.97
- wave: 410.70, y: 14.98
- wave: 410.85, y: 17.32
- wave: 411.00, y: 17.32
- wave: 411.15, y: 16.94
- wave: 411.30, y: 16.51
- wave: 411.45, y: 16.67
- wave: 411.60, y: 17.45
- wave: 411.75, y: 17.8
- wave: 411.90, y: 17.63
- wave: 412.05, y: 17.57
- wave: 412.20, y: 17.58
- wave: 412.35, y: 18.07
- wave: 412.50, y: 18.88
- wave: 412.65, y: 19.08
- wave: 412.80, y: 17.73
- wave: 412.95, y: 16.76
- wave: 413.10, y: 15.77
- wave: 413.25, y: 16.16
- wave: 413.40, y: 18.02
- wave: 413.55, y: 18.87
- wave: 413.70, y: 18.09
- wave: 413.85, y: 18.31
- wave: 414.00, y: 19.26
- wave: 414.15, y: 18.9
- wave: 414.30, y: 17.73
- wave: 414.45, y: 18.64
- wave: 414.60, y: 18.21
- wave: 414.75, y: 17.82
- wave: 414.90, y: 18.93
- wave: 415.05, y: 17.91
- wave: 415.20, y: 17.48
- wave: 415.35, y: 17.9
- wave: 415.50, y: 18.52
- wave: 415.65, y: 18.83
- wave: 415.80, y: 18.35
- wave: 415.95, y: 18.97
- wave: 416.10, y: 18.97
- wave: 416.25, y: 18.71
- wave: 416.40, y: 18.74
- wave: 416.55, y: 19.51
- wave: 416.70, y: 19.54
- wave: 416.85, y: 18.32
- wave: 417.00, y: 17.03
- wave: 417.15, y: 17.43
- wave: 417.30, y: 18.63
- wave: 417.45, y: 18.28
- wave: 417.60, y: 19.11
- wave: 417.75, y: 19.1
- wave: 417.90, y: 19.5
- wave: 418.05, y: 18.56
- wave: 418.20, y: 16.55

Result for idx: 0.26 nm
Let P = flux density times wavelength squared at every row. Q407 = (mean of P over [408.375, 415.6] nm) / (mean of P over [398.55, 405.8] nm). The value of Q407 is 0.93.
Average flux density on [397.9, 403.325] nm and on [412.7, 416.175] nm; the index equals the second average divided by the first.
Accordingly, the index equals 0.97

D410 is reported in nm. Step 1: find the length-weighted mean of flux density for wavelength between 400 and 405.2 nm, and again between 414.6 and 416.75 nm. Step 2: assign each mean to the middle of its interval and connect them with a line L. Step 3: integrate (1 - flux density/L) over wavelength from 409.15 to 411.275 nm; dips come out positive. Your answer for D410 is 0.368 nm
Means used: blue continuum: 19.5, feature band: 15.7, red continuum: 18.6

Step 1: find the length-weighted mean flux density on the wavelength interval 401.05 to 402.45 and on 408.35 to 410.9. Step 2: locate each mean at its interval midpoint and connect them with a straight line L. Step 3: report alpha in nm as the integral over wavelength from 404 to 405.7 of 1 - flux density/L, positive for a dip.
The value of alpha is -0.11 nm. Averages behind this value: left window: 19.7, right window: 15.8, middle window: 19.3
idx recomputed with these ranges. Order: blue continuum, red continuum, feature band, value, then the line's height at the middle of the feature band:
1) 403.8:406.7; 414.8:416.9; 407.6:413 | 0.54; 18.8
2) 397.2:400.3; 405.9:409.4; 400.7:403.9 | -0.45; 17.3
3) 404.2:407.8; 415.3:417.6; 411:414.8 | 0.16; 18.6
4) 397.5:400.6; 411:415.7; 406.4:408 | -0.04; 17.7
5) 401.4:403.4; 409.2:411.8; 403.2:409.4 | -0.36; 17.7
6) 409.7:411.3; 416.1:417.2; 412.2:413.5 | -0.06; 16.8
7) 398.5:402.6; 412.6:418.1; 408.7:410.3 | 0.23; 18.6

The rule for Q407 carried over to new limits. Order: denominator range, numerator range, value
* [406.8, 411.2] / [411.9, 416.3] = 1.10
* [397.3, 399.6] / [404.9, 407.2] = 1.15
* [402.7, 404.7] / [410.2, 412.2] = 0.87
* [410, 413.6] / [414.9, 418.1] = 1.11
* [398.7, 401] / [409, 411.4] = 0.89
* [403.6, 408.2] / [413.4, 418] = 1.02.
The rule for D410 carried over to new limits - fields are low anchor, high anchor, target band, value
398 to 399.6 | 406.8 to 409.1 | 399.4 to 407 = -0.498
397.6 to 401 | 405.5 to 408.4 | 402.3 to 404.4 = -0.194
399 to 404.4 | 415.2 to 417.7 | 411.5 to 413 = 0.074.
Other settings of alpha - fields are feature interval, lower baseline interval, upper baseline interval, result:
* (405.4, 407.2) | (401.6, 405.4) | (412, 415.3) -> 0.06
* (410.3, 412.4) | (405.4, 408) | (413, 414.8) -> 0.17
